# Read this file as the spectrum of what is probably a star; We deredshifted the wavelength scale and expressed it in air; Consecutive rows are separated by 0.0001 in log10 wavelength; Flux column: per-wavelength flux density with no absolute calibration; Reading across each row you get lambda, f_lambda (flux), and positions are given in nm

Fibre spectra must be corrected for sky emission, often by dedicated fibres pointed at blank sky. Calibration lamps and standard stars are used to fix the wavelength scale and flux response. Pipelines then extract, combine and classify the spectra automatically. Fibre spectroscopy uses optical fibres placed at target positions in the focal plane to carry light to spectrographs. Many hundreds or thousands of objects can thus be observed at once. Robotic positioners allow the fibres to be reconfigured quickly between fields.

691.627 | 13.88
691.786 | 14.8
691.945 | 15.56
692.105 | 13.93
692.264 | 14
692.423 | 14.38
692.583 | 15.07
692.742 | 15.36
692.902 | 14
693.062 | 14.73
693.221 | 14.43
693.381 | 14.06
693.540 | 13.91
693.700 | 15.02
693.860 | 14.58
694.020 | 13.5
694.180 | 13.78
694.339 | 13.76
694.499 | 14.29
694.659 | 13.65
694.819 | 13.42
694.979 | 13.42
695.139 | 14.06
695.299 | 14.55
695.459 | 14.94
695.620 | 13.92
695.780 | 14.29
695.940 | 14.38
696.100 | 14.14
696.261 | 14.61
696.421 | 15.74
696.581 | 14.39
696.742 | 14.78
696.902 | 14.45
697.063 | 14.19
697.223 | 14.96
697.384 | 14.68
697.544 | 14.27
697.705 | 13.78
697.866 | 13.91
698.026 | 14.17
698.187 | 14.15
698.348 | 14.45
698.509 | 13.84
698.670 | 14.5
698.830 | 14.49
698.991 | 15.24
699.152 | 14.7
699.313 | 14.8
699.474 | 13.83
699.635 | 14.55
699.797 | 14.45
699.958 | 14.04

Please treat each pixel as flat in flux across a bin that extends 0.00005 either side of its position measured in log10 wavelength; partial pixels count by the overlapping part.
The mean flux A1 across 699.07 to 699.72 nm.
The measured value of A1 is 14.5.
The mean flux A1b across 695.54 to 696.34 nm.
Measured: 14.3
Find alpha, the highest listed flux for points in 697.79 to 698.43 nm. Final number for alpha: 14.45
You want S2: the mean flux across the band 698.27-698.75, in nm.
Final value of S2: 14.3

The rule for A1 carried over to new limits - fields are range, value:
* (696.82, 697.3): 14.5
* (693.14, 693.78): 14.4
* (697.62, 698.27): 14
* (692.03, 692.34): 14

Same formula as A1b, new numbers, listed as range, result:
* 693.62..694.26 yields 14.2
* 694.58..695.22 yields 13.6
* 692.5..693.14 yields 14.8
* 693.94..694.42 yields 13.7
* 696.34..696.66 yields 15.1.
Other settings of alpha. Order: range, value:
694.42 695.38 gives 14.55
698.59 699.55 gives 15.24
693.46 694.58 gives 15.02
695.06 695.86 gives 14.94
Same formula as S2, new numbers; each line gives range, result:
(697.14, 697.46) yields 14.8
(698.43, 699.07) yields 14.5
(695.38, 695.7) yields 14.4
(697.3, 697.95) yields 14.2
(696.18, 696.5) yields 15.2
